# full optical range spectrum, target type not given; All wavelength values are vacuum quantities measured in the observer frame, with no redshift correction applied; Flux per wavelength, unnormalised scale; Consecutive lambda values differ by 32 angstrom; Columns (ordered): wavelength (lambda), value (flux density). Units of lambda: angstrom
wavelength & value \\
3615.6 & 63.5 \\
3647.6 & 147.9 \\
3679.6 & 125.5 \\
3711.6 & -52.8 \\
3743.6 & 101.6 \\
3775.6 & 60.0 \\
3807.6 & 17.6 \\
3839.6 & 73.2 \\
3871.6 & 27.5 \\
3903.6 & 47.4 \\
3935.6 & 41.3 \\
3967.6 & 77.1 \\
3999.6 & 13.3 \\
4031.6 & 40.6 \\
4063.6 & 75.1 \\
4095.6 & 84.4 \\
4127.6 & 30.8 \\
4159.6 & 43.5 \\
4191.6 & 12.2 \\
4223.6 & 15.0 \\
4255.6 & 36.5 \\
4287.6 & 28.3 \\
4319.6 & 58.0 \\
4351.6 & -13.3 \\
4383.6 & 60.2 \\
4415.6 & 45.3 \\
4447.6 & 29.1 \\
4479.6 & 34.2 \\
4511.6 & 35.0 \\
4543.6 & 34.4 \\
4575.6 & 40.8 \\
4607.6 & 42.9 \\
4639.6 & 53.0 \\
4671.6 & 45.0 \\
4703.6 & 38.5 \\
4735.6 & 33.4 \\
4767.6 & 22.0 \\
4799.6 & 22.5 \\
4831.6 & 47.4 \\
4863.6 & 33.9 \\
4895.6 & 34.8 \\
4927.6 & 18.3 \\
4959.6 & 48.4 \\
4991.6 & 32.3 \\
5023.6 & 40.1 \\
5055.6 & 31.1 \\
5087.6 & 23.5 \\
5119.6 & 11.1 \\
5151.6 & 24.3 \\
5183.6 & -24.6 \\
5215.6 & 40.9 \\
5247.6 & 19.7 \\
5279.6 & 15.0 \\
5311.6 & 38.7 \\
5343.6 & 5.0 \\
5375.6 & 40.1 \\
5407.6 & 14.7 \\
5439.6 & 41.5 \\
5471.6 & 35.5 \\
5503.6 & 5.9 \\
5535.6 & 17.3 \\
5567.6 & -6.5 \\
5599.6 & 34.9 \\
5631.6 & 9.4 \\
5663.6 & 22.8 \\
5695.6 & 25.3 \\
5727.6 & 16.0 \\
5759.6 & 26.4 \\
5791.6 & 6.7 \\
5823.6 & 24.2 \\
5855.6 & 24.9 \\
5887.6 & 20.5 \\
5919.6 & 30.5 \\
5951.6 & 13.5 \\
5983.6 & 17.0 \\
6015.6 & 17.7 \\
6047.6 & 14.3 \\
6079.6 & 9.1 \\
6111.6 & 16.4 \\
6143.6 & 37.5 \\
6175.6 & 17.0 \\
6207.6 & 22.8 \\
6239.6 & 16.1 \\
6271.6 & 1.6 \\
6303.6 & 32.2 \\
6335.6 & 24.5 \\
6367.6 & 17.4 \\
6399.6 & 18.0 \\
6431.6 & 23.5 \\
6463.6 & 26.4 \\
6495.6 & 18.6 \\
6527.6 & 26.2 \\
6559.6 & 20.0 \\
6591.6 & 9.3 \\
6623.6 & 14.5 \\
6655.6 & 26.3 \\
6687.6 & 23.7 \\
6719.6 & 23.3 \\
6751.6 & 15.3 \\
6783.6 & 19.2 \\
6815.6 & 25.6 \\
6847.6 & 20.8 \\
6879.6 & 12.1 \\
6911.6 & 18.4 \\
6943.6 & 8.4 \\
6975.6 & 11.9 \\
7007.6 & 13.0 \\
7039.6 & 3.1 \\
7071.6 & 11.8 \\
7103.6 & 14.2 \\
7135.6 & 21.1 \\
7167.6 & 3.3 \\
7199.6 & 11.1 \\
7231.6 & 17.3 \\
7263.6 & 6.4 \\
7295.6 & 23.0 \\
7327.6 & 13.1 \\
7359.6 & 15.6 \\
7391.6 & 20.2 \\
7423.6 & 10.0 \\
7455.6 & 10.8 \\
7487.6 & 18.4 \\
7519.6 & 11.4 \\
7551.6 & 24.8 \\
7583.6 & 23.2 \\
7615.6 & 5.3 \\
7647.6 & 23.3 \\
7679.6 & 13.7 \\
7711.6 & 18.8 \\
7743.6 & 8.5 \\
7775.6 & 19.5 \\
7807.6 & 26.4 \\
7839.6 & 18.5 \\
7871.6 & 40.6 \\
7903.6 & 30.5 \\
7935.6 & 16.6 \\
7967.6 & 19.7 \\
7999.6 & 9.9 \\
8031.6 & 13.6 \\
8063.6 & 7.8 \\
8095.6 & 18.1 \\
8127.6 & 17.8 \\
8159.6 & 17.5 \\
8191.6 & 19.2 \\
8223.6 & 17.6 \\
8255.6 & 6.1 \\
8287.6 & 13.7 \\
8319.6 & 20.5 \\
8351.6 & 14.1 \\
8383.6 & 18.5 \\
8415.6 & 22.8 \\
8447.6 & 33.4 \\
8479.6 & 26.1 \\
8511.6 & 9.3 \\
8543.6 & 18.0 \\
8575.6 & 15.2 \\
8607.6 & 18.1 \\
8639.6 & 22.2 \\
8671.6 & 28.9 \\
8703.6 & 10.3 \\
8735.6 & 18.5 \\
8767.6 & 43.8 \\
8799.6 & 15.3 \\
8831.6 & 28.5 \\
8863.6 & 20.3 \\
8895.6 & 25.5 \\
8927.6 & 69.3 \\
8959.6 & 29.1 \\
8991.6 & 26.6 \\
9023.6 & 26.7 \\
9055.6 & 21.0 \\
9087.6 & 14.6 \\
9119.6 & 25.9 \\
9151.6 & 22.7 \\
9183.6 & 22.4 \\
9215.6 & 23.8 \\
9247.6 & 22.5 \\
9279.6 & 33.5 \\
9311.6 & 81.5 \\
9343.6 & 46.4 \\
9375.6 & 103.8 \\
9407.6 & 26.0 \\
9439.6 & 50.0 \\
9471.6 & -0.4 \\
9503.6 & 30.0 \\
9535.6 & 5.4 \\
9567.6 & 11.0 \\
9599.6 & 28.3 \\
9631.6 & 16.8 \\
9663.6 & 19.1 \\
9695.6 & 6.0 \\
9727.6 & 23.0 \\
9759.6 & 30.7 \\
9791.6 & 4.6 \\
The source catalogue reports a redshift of 1.40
